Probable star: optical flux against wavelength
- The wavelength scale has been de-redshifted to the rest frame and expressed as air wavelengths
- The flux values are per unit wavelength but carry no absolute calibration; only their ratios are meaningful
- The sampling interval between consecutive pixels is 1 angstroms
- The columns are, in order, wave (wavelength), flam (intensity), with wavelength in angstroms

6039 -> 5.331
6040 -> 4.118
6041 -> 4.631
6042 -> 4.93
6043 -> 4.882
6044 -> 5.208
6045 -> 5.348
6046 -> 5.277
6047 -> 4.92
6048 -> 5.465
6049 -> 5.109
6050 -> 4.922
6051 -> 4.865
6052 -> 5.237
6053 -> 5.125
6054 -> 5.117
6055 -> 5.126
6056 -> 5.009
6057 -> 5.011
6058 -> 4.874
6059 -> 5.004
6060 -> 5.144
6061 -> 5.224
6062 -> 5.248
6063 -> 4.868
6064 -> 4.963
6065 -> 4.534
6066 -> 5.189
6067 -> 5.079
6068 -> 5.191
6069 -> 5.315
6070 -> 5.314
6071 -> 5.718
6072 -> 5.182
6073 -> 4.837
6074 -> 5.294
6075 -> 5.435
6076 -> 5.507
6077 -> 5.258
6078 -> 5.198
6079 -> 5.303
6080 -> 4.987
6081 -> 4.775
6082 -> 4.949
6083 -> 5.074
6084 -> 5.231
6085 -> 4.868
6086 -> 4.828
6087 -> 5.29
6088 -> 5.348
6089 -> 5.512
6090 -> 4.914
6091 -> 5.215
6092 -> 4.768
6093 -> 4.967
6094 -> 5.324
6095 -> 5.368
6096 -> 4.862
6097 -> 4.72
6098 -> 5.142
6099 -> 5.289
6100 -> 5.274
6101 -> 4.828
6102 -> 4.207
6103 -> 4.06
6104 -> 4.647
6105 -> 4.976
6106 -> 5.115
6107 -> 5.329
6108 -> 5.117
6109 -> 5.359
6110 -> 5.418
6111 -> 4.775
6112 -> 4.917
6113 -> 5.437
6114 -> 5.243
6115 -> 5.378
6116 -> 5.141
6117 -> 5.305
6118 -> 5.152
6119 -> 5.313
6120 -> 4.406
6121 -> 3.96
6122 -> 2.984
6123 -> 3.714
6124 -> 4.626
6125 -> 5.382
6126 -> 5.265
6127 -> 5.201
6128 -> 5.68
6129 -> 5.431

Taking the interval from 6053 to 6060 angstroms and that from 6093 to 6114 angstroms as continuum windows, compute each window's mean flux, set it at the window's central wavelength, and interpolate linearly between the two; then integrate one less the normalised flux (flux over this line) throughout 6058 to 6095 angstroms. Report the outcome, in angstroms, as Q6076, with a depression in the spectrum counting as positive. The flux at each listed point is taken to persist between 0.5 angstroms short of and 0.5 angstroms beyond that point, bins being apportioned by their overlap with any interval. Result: -0.8 angstroms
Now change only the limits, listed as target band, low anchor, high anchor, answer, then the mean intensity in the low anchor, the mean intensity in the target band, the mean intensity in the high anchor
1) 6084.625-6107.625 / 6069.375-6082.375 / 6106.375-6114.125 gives 0.9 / 5.22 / 4.99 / 5.2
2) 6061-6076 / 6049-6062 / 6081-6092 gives -0.3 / 5.06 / 5.17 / 5.09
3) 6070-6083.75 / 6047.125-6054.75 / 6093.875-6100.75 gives -0.2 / 5.11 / 5.2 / 5.12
